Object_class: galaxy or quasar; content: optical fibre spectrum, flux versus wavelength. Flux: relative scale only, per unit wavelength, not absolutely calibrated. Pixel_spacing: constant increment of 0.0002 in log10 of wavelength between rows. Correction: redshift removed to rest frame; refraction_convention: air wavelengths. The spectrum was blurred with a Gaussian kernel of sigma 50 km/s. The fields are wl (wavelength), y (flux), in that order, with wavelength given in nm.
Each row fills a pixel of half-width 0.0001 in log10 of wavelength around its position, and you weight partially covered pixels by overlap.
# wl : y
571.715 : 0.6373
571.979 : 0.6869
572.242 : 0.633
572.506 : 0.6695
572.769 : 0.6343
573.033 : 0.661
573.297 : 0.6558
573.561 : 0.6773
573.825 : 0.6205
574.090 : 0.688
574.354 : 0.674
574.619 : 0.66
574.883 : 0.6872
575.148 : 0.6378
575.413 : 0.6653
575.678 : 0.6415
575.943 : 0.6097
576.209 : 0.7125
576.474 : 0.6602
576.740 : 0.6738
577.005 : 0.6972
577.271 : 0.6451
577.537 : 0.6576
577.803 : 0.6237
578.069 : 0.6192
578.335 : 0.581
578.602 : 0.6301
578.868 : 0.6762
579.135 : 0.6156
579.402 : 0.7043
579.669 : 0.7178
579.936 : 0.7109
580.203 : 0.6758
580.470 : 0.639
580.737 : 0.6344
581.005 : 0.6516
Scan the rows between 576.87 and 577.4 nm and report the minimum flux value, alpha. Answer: 0.6451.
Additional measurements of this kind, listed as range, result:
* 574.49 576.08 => 0.6097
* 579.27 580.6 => 0.639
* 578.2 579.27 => 0.581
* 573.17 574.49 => 0.6205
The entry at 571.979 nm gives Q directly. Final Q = 0.6869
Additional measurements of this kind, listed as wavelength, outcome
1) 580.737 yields 0.6344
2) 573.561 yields 0.6773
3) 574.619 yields 0.66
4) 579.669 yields 0.7178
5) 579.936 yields 0.7109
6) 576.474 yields 0.6602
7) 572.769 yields 0.6343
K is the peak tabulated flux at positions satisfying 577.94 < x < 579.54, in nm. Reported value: 0.7043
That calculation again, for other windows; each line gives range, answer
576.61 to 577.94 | 0.6972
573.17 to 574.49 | 0.688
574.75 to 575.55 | 0.6872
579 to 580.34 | 0.7178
